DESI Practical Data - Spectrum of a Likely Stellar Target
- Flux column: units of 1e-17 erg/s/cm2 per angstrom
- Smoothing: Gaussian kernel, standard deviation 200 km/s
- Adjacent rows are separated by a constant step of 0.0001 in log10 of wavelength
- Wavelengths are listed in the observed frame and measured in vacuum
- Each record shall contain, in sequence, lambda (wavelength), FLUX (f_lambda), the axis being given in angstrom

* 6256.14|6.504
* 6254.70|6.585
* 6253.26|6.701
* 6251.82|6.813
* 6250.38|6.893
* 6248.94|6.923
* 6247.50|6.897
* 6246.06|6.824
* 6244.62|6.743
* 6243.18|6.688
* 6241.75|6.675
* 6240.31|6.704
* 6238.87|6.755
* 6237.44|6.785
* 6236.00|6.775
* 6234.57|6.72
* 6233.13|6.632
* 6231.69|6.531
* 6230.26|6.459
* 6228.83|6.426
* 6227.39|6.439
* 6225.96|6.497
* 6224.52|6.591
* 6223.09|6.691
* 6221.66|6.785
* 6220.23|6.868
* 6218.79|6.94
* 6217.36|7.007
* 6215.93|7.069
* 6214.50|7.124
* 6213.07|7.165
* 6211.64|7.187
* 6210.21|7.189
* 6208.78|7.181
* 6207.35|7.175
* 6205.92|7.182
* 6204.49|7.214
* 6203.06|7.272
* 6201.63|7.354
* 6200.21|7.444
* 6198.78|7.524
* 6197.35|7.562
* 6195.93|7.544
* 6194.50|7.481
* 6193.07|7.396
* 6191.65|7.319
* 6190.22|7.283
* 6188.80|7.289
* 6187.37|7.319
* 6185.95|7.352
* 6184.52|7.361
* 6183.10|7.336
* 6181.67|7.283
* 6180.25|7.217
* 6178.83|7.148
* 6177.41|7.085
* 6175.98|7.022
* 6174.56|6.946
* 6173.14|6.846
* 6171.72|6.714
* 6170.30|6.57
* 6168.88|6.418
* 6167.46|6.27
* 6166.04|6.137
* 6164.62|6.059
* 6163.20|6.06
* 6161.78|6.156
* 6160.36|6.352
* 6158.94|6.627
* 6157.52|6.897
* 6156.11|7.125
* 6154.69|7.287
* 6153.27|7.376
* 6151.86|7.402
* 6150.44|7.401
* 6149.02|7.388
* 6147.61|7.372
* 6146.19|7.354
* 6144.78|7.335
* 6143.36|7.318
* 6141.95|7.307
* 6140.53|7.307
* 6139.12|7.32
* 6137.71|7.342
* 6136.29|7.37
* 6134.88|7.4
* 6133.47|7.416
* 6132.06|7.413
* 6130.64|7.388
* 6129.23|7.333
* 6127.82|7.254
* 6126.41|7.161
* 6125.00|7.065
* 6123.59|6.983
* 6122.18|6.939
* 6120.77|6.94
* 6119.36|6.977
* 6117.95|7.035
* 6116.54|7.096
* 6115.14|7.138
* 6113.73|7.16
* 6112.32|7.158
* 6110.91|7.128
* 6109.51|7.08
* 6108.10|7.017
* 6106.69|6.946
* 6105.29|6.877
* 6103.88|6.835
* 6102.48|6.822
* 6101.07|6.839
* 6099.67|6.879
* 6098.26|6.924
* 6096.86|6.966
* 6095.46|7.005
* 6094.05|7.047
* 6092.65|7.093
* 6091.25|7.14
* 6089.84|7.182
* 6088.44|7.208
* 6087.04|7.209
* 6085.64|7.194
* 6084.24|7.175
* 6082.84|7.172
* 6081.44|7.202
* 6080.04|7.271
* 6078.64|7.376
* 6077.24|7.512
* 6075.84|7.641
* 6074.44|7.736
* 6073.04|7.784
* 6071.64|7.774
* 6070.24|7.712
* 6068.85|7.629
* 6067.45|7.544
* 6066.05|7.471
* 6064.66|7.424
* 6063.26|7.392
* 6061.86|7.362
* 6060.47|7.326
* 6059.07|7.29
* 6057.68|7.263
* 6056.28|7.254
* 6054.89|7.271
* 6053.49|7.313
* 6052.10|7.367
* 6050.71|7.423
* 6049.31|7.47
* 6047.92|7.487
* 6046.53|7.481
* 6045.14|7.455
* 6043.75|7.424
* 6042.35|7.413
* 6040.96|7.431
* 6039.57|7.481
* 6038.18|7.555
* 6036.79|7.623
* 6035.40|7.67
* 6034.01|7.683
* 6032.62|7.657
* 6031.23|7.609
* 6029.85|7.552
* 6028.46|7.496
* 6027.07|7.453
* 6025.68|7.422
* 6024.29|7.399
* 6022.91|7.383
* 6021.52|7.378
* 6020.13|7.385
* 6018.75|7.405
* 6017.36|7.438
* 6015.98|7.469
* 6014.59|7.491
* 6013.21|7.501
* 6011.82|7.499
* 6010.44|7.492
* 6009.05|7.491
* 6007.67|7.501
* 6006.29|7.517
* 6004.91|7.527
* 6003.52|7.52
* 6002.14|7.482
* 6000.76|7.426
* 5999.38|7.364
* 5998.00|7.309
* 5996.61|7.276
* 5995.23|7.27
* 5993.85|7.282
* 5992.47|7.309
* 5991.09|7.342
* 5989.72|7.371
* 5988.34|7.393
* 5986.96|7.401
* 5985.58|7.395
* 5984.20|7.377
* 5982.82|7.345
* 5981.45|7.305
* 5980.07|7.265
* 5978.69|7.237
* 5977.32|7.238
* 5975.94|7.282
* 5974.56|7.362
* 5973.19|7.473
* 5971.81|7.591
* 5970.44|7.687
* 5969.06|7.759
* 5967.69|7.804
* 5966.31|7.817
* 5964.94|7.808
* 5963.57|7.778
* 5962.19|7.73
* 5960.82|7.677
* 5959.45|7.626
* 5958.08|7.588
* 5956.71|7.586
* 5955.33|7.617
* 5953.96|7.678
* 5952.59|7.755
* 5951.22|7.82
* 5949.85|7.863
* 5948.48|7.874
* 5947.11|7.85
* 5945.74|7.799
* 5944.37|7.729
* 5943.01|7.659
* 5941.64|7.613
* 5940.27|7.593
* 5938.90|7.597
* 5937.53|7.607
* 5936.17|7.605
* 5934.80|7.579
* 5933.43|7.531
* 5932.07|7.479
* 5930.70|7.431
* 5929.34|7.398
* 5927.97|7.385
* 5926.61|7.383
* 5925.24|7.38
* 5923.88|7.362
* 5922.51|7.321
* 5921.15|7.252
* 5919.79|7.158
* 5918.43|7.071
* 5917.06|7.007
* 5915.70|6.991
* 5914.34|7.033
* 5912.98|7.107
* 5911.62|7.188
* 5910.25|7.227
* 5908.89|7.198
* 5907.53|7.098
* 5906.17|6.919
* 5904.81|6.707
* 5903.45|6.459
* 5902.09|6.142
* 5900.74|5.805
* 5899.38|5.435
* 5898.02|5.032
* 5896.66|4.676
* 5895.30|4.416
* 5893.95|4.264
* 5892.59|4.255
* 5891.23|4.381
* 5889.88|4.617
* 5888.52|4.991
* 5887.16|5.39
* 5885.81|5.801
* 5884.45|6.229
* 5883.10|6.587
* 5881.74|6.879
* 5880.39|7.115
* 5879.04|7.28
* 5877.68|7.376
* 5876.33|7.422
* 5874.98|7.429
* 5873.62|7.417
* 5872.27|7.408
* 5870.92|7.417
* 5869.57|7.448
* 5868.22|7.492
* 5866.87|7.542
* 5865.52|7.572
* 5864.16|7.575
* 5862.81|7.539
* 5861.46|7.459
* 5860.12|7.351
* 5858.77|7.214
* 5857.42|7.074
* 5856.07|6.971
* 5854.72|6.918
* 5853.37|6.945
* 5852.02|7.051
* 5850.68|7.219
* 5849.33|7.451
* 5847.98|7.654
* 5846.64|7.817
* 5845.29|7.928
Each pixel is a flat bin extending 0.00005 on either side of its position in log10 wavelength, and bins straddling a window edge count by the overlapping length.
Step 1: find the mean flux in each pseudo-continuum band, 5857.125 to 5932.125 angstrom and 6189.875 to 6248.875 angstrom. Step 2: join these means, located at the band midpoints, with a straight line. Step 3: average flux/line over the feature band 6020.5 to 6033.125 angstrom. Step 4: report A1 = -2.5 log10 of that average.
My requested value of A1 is -0.10 mag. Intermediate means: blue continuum 6.7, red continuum 6.97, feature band 7.48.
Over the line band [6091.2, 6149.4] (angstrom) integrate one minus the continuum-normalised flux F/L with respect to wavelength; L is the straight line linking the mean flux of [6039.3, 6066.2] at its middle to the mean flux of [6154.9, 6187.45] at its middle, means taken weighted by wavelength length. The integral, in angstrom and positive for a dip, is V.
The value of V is -0.8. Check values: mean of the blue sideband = 7.39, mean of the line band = 7.14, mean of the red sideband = 6.79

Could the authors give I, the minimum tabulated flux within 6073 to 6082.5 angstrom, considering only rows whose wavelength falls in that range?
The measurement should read 7.202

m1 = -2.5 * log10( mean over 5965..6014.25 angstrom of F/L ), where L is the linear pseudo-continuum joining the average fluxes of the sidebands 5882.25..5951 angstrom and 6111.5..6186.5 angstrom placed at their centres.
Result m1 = -0.09 mag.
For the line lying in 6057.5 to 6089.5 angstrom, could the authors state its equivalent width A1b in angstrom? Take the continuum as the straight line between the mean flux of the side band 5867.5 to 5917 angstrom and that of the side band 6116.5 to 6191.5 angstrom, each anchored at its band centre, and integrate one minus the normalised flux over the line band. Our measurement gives -2.7 angstrom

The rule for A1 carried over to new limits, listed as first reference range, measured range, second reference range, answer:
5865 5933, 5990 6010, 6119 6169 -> -0.09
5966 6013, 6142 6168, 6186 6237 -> 0.04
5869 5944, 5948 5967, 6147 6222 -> -0.14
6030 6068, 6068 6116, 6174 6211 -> 0.03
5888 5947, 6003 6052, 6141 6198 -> -0.10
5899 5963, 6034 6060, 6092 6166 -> -0.04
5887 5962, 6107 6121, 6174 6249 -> -0.01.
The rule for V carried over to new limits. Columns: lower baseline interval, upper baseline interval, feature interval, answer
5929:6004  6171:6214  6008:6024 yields 0.1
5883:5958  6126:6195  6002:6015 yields -1.1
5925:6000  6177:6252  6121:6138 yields -0.1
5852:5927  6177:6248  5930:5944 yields -1.8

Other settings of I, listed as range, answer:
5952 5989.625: 7.237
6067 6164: 6.06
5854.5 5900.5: 4.255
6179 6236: 6.426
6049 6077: 7.254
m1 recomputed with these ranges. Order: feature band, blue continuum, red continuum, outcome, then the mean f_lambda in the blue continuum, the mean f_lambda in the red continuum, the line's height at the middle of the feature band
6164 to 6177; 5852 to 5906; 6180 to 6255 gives 0.06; 6.47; 7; 6.93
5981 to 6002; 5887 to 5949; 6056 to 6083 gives -0.04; 6.73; 7.46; 7.09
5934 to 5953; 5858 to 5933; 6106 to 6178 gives -0.14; 6.7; 7.02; 6.77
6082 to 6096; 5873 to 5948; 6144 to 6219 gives -0.03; 6.74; 7.08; 6.96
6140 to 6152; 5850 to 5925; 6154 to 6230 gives -0.06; 6.66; 6.97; 6.93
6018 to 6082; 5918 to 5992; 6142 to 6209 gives -0.02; 7.53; 7.08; 7.34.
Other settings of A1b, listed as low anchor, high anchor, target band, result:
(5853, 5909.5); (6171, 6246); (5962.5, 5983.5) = -2.8 angstrom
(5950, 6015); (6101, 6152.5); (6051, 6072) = -0.3 angstrom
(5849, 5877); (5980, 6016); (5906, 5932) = 0.5 angstrom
